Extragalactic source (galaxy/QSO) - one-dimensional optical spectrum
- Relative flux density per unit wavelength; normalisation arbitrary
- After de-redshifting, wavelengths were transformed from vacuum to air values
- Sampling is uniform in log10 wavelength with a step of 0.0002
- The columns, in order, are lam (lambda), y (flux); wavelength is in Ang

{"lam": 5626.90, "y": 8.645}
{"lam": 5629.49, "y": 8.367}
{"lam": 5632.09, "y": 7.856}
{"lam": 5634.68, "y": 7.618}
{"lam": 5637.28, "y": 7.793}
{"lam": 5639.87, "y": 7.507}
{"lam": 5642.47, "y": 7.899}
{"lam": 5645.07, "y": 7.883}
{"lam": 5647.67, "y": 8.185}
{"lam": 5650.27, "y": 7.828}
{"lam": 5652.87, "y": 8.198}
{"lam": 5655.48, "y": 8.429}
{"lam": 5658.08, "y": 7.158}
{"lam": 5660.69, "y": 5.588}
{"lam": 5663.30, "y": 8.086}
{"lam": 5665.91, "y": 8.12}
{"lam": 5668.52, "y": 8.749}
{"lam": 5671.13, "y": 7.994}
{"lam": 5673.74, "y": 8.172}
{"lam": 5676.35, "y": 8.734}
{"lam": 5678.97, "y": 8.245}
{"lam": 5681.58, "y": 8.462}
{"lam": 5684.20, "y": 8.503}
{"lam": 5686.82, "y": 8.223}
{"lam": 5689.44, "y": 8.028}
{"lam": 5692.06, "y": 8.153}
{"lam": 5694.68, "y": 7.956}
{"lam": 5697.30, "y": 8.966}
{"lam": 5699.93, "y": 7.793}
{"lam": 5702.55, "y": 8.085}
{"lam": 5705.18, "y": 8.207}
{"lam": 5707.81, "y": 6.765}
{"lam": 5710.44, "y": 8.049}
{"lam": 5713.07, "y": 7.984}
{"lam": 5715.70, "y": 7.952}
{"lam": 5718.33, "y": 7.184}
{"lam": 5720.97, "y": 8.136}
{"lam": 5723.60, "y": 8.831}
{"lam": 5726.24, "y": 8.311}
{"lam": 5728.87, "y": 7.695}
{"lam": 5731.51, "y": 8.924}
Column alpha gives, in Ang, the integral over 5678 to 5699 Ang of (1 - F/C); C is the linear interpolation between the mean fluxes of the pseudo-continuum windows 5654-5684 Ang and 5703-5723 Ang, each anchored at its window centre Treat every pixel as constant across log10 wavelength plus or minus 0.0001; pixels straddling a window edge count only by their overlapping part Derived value -1.05 Ang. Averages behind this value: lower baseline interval 8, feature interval 8.31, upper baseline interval 7.81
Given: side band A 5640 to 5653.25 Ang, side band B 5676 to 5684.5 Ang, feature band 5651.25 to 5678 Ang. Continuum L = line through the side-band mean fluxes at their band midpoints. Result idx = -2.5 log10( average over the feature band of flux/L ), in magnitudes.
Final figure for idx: 0.04 mag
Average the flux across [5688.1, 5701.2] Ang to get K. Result 8.18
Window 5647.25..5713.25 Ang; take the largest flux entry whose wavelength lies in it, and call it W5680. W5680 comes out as 8.966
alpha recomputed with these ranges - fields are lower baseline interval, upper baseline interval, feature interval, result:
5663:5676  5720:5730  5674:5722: 1.1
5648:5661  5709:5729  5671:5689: -1.3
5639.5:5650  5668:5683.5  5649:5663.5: 1.0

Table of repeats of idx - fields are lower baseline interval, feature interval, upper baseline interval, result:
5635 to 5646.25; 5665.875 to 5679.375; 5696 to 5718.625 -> -0.07 mag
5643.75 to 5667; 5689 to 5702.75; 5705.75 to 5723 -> -0.06 mag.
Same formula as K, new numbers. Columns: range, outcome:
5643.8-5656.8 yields 8.11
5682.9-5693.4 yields 8.23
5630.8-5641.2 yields 7.7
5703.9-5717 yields 7.79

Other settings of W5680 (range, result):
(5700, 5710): 8.207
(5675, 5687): 8.734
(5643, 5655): 8.198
